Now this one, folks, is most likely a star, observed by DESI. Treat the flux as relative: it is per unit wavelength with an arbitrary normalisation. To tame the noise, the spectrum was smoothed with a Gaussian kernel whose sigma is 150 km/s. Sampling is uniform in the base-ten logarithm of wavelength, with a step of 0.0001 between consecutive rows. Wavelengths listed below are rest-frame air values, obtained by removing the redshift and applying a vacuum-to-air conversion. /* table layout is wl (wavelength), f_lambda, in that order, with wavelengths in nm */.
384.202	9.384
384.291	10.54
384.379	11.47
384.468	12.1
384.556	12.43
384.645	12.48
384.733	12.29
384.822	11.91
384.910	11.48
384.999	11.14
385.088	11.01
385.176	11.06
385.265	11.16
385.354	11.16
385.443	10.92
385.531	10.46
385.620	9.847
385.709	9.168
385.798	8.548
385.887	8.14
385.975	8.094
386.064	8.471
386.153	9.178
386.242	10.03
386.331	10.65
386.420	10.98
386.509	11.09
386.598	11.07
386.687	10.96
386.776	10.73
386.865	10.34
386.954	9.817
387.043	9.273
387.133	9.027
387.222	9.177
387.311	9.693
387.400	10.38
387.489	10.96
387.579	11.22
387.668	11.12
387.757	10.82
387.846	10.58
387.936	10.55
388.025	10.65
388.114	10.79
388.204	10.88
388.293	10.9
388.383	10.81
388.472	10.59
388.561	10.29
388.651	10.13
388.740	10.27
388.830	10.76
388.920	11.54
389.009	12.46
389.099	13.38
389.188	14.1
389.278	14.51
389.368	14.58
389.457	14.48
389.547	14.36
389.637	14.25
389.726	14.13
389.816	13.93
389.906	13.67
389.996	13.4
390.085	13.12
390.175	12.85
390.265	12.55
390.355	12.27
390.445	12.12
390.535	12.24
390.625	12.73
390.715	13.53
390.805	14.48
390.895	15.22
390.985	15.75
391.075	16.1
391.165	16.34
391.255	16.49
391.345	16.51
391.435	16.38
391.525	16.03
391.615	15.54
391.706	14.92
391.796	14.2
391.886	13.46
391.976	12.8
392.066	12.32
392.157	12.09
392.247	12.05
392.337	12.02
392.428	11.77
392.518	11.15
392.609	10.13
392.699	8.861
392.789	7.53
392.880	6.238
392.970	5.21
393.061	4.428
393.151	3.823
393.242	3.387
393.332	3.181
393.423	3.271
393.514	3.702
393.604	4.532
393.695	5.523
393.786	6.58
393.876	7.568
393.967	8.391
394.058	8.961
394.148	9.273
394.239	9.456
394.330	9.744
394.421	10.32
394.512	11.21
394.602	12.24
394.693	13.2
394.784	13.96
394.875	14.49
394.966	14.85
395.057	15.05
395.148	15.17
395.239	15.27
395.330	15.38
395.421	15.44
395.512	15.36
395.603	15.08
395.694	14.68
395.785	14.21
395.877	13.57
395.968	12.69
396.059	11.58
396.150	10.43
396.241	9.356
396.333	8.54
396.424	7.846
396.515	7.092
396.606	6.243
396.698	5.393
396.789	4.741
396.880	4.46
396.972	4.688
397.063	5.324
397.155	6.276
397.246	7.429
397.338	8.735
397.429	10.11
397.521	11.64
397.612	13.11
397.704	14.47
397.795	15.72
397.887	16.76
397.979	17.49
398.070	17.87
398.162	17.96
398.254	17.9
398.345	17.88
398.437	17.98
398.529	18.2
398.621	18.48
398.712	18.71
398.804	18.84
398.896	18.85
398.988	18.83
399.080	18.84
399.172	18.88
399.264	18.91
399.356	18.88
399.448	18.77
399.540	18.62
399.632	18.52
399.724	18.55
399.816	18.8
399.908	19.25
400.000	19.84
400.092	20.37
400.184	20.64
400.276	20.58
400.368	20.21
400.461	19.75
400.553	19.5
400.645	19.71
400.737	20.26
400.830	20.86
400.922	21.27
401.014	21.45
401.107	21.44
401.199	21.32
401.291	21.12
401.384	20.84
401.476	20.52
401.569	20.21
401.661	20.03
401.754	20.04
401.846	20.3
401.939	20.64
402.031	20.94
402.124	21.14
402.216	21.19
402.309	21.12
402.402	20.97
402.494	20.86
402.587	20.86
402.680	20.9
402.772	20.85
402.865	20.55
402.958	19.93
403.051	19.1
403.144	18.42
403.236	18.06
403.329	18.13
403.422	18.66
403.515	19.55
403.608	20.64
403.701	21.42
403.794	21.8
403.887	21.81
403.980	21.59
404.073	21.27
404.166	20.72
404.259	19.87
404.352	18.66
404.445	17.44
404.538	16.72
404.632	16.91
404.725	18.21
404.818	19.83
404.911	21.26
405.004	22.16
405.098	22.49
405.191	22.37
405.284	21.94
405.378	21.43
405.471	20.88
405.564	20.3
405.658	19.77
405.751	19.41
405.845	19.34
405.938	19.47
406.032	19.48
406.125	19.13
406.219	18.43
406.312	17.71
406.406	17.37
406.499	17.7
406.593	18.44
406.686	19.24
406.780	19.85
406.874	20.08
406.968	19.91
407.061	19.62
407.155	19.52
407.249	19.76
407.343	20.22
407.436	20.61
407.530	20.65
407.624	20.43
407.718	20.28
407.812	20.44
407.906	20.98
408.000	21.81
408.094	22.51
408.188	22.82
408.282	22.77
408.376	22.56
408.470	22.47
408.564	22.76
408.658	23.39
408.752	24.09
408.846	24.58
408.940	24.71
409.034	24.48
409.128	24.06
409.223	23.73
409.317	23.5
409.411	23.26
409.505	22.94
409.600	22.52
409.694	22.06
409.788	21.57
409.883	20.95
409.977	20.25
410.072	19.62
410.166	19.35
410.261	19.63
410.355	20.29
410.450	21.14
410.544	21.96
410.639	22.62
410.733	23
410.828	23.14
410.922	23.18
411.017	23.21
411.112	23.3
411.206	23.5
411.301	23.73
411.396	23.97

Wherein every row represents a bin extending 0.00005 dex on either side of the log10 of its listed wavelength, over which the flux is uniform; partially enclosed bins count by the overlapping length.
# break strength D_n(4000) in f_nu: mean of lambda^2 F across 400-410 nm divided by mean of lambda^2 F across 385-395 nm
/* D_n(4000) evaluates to 2.0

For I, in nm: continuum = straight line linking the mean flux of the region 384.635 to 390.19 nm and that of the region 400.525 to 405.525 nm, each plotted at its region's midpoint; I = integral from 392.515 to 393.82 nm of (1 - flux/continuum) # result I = 0.796 nm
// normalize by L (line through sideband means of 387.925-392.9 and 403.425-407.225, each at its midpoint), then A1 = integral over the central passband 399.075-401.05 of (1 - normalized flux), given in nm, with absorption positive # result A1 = -0.262 nm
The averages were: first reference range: 12.8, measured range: 19.7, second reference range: 19.8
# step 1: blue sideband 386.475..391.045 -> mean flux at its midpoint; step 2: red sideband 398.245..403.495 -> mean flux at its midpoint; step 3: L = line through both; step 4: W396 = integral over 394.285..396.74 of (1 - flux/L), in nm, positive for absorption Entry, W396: 0.62 nm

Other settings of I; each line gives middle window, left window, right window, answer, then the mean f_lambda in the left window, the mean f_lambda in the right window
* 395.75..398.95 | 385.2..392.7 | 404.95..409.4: 0.78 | 12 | 21.1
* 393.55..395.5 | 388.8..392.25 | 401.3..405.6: 0.57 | 13.9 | 20.3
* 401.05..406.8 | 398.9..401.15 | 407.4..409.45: 0.26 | 19.7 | 22.6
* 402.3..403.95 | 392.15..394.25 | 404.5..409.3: -0.30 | 7.35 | 20.8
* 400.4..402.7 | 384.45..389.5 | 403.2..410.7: -0.33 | 10.9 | 20.8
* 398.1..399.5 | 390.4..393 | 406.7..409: -0.15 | 12.9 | 21.5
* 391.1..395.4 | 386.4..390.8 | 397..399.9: 0.91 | 11.7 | 16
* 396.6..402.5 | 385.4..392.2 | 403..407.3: -0.02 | 12.1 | 19.7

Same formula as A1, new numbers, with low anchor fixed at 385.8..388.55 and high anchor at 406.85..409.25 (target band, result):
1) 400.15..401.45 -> -0.20 nm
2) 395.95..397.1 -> 0.59 nm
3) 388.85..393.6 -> 0.13 nm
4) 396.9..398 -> 0.37 nm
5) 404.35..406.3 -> 0.06 nm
